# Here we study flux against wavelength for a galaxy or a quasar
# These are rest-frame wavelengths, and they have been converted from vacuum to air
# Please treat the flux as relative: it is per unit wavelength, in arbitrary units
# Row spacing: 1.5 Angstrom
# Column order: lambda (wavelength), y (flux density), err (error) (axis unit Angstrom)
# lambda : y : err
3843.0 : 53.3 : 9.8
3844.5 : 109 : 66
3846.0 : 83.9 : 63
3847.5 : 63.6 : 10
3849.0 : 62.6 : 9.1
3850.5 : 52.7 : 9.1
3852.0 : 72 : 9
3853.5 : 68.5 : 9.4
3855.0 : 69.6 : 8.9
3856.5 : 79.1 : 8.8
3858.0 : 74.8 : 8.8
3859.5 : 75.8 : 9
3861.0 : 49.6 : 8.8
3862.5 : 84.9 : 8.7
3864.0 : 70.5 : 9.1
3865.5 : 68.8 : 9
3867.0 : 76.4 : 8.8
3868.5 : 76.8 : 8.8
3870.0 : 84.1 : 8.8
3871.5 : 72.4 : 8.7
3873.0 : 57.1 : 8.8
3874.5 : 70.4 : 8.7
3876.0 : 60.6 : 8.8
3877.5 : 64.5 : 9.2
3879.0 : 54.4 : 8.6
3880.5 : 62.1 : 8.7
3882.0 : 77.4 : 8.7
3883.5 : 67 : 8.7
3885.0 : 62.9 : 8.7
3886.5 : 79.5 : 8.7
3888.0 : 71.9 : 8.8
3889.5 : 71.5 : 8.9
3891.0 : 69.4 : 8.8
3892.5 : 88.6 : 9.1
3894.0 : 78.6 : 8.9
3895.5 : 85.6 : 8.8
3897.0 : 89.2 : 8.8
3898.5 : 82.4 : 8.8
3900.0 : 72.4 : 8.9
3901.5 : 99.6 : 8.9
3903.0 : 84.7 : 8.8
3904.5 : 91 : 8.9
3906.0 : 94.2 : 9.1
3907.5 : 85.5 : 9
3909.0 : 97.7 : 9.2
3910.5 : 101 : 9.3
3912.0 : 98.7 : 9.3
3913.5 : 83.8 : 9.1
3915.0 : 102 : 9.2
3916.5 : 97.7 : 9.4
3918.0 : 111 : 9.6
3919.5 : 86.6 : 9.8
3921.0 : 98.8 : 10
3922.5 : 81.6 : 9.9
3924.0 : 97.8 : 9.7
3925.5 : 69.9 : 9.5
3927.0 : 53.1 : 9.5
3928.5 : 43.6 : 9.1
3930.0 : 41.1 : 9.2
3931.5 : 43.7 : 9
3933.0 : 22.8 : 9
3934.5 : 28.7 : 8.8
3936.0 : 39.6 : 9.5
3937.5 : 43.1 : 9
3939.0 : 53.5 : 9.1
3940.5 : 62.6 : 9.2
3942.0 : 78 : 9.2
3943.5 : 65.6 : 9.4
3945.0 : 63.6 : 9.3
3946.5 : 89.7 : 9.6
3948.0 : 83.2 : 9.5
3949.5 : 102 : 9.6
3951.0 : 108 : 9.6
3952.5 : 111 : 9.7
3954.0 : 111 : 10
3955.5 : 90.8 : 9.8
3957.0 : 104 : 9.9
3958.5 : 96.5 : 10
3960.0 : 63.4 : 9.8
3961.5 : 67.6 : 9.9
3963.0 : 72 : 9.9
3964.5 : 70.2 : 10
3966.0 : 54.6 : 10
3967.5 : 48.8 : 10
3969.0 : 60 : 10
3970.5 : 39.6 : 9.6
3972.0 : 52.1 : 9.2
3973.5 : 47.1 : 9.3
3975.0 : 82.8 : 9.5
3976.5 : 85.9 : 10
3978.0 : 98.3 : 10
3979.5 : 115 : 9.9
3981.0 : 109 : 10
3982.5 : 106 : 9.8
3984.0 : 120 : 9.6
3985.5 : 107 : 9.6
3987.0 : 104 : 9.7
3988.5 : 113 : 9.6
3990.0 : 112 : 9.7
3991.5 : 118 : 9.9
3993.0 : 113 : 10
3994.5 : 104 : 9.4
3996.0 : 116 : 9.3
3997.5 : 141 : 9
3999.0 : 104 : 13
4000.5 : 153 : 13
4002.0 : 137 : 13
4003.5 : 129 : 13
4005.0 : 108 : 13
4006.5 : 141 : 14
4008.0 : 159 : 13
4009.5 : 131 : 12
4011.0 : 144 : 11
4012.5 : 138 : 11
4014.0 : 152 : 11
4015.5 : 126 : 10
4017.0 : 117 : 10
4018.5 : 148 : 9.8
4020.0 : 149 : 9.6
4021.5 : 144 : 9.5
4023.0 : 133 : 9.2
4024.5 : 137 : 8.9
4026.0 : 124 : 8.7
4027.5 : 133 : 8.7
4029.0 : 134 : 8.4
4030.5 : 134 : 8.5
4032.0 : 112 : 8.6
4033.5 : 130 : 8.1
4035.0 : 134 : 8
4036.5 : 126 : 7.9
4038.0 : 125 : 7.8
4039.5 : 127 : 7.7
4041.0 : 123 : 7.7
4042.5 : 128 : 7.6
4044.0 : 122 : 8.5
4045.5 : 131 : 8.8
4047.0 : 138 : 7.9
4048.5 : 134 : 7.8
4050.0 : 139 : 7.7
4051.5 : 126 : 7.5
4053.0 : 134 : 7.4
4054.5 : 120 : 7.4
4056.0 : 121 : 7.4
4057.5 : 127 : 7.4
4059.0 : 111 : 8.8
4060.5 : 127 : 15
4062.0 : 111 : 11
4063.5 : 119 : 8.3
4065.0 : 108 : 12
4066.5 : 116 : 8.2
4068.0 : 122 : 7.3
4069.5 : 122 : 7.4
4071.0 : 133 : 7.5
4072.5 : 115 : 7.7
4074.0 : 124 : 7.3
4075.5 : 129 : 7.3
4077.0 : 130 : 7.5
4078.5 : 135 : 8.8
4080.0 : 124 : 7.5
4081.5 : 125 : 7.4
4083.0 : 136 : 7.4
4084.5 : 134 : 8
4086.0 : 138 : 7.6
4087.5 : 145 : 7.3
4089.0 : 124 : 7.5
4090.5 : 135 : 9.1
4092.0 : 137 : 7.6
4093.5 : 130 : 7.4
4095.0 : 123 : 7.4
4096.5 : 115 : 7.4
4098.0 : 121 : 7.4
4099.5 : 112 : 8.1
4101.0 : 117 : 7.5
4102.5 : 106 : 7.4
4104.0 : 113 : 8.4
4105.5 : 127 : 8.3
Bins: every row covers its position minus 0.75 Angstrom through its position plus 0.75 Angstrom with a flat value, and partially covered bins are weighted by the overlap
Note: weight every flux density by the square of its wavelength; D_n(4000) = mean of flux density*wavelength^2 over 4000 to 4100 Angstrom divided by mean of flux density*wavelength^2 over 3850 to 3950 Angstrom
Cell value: 1.89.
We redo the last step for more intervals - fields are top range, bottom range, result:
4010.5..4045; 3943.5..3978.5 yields 1.75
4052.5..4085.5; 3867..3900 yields 1.87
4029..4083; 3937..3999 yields 1.49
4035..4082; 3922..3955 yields 1.95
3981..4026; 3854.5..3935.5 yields 1.79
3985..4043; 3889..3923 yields 1.52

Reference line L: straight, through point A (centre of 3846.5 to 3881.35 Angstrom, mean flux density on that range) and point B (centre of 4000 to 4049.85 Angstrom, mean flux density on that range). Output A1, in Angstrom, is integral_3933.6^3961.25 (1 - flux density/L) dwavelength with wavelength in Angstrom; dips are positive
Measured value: 6.9 Angstrom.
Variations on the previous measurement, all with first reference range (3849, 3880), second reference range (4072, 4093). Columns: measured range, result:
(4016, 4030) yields -2.6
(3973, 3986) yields 0.5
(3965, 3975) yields 4.6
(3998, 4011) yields -3.0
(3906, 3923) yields -2.4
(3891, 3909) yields -1.6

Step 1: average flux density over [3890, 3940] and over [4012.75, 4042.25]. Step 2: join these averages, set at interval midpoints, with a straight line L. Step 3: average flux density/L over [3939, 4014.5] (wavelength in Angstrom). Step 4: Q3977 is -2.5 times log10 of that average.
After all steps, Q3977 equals 0.09 mag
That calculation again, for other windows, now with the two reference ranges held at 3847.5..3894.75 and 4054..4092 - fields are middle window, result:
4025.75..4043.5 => -0.113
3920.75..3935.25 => 0.442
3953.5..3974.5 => 0.340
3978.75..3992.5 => -0.103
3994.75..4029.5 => -0.229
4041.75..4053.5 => -0.112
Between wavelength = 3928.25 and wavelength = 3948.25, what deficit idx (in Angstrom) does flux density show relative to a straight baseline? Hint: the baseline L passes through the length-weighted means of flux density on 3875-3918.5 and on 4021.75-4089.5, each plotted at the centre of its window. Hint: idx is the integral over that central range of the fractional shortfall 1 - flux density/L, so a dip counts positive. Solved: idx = 8.6 Angstrom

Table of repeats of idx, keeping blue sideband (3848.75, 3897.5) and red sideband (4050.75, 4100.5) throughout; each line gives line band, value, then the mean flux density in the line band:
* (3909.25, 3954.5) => 5.6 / 75.8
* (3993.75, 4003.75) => -2.1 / 126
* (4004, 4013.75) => -2.7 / 137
